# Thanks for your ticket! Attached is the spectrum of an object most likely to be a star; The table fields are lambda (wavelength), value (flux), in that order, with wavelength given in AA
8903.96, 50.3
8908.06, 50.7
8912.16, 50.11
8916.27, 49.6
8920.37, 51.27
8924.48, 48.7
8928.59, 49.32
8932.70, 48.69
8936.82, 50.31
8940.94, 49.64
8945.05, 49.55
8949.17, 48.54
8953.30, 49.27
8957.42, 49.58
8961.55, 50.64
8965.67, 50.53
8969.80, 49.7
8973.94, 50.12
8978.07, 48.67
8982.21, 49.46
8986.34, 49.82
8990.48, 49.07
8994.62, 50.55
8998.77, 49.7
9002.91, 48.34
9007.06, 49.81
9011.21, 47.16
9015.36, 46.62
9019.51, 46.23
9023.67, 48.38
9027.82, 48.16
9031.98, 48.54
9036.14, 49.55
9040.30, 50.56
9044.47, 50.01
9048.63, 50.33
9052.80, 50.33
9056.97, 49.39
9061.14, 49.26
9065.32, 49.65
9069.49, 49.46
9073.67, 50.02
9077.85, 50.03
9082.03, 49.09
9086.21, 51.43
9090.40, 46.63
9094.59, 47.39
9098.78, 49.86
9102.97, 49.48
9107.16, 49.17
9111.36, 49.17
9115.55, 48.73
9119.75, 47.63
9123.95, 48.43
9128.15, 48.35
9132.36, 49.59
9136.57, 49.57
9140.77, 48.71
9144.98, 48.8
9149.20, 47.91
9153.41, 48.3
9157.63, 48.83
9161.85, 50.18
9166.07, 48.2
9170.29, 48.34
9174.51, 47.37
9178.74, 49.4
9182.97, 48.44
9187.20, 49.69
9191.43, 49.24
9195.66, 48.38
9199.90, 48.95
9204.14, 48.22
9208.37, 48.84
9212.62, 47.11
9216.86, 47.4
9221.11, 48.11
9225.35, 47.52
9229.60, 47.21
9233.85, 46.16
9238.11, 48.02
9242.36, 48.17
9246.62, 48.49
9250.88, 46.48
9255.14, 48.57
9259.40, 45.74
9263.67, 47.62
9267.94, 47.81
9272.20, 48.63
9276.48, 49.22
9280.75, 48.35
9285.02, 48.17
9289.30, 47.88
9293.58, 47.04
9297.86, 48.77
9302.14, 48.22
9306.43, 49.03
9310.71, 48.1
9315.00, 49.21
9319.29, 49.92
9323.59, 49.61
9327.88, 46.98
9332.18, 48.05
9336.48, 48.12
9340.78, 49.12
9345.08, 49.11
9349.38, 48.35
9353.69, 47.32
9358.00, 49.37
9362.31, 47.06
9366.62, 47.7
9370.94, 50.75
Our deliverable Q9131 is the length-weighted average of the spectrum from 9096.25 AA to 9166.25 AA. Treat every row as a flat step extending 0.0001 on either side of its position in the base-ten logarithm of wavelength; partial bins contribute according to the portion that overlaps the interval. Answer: 48.9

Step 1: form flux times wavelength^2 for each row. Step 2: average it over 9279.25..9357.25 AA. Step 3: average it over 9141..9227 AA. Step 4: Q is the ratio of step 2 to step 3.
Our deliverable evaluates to 1.0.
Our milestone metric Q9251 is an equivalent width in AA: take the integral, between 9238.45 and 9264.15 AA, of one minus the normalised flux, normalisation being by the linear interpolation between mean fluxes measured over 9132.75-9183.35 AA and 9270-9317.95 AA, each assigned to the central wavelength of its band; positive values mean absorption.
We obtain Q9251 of 0.5 AA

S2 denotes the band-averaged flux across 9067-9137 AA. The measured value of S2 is 49.1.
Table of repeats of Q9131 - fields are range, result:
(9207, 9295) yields 47.7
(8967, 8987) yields 49.6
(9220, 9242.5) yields 47.5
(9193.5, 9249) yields 47.9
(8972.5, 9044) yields 48.9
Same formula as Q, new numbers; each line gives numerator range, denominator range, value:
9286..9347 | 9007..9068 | 1.05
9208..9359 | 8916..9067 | 1.04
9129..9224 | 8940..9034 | 1.03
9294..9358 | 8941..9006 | 1.06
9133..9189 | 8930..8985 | 1.03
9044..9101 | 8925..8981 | 1.03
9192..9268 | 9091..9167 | 1.00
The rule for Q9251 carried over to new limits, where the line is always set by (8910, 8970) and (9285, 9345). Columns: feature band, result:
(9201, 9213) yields 0.14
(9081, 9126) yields 0.33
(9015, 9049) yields 0.46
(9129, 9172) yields 0.16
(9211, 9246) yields 0.89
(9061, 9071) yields -0.04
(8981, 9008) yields 0.00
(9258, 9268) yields 0.34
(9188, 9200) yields -0.01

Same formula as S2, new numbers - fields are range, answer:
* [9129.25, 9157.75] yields 48.8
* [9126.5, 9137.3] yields 49.1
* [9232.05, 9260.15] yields 47.5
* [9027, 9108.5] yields 49.4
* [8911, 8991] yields 49.6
